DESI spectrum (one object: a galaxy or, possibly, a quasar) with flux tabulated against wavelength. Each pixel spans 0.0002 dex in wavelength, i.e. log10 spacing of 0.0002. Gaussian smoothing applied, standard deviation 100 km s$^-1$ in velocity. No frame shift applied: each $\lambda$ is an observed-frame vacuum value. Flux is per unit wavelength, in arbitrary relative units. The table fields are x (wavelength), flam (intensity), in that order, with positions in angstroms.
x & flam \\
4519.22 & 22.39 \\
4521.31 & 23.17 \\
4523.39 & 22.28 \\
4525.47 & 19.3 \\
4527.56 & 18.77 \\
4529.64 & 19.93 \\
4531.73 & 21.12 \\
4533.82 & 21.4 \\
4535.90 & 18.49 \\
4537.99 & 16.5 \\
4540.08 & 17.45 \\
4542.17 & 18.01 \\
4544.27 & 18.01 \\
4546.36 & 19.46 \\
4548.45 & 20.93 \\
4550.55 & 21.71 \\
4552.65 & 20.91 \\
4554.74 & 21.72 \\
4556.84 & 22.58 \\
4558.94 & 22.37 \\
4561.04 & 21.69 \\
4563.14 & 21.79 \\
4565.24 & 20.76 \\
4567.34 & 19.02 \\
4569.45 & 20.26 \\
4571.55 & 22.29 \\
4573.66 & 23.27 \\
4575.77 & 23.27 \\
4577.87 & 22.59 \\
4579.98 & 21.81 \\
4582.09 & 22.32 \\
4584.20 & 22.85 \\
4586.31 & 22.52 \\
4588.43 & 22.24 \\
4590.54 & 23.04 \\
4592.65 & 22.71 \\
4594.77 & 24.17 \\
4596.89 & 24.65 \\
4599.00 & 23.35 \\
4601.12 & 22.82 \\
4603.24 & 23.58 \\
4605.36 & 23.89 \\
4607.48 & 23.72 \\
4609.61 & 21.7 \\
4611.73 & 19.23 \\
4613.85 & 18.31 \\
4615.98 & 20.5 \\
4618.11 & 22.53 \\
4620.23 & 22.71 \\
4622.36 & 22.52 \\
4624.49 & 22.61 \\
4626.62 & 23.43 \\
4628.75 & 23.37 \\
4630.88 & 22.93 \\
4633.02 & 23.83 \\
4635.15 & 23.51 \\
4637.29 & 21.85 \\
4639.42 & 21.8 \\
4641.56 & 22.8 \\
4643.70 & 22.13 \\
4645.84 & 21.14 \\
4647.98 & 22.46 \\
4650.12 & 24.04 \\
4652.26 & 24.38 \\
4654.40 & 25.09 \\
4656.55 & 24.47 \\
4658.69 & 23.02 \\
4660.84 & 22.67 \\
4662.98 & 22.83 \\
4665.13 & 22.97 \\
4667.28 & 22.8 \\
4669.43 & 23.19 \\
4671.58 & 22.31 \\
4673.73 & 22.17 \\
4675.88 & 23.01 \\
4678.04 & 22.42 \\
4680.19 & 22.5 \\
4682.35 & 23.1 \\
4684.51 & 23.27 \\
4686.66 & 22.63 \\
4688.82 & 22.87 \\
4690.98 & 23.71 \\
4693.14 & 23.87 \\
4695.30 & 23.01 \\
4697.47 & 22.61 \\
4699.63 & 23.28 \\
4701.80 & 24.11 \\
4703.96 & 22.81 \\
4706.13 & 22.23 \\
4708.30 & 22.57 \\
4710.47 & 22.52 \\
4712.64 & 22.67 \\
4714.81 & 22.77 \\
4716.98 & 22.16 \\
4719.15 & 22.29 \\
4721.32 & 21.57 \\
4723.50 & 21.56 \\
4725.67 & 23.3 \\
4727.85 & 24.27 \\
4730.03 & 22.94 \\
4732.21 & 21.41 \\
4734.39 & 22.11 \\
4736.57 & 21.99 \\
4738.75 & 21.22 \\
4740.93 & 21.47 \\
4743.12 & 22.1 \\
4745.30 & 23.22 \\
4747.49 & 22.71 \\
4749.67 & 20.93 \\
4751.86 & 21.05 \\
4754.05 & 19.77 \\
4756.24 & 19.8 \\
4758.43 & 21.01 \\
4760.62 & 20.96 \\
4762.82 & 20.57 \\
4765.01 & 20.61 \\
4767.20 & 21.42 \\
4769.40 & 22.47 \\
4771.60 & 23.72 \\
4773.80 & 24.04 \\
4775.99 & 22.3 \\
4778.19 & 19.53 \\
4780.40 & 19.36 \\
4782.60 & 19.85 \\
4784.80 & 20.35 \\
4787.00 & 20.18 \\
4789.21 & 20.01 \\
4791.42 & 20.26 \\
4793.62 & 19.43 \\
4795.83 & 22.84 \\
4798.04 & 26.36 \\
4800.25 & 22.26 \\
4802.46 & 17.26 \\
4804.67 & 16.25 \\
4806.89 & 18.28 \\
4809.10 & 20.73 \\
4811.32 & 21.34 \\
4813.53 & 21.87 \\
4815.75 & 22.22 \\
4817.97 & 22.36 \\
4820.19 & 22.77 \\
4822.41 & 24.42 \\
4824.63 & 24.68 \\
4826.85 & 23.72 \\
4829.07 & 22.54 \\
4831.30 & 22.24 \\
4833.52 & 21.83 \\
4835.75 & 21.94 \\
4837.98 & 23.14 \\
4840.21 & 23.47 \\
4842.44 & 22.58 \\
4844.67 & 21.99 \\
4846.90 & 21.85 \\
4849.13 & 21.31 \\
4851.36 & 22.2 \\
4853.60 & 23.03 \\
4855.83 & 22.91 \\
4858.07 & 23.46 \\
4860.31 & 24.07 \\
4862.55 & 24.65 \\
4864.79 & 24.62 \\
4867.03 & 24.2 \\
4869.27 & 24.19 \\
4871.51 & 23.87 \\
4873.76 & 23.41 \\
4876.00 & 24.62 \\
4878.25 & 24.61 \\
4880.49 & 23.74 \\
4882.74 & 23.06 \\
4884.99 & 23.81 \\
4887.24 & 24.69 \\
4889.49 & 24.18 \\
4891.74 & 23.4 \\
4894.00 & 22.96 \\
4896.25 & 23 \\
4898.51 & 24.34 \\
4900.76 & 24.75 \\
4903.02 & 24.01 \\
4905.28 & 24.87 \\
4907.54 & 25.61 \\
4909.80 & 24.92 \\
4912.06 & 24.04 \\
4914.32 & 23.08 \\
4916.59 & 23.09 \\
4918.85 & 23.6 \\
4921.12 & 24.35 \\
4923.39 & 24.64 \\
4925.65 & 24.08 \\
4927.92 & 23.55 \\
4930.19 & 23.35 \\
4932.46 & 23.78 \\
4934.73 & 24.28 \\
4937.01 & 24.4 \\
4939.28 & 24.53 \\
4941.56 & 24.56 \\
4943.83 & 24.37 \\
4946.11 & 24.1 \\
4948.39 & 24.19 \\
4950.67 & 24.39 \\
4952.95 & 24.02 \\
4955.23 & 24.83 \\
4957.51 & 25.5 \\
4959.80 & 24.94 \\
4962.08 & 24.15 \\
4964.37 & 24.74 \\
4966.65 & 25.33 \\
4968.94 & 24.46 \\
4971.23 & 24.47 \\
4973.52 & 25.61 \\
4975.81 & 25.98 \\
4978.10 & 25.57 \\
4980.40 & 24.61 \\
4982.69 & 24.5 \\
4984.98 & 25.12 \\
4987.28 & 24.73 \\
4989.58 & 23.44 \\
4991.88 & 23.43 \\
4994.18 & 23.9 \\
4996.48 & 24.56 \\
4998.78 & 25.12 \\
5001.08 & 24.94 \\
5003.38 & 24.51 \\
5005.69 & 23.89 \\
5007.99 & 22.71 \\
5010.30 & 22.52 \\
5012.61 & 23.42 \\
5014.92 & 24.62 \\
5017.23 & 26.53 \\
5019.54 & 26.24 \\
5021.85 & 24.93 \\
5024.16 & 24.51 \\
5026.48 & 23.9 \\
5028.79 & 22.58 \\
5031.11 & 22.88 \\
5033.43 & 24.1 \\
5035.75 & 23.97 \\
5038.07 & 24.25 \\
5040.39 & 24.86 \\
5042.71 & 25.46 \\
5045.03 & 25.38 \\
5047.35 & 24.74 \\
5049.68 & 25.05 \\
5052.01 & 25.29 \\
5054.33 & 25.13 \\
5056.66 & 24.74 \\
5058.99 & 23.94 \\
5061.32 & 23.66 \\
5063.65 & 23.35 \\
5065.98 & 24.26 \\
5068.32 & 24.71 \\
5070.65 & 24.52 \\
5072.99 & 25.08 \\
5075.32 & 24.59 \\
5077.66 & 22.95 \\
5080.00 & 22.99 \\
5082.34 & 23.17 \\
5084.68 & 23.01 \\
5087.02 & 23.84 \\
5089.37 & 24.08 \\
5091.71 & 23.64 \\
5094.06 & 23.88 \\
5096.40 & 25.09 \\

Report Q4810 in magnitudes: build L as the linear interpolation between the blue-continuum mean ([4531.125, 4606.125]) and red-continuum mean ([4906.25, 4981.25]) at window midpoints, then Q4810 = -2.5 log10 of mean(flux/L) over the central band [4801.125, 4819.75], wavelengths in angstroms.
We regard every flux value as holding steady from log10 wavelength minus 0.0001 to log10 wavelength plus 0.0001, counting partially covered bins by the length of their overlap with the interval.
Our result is 0.16 mag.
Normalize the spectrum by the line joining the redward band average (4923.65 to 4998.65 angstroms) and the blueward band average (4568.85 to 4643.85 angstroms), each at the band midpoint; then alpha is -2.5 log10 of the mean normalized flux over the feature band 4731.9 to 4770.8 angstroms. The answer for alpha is 0.09 mag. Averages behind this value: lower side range 22.5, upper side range 24.5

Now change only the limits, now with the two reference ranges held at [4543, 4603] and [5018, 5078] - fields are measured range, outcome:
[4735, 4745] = 0.05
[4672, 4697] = -0.02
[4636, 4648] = 0.02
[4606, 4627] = 0.02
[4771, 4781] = 0.06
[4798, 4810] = 0.18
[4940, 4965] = -0.02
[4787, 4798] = 0.10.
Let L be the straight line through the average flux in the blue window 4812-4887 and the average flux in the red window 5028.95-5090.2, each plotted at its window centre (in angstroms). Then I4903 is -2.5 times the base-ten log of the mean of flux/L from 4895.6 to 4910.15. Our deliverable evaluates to -0.05 mag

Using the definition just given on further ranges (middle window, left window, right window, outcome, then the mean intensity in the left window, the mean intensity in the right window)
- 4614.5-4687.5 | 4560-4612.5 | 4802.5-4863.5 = -0.02 mag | 22.4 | 22.2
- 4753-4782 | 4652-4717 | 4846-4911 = 0.11 mag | 23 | 23.8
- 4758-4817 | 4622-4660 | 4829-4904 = 0.11 mag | 23.1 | 23.4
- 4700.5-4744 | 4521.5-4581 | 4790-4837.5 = -0.05 mag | 20.7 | 21.7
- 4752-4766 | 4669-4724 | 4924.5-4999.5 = 0.13 mag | 22.7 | 24.5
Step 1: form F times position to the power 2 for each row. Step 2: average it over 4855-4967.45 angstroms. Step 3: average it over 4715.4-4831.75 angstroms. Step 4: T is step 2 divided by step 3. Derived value 1.2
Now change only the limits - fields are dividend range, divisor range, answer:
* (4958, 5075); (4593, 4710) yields 1.25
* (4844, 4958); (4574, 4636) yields 1.20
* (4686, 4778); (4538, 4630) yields 1.09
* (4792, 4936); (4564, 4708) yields 1.12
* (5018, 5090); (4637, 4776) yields 1.25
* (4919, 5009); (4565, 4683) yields 1.25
